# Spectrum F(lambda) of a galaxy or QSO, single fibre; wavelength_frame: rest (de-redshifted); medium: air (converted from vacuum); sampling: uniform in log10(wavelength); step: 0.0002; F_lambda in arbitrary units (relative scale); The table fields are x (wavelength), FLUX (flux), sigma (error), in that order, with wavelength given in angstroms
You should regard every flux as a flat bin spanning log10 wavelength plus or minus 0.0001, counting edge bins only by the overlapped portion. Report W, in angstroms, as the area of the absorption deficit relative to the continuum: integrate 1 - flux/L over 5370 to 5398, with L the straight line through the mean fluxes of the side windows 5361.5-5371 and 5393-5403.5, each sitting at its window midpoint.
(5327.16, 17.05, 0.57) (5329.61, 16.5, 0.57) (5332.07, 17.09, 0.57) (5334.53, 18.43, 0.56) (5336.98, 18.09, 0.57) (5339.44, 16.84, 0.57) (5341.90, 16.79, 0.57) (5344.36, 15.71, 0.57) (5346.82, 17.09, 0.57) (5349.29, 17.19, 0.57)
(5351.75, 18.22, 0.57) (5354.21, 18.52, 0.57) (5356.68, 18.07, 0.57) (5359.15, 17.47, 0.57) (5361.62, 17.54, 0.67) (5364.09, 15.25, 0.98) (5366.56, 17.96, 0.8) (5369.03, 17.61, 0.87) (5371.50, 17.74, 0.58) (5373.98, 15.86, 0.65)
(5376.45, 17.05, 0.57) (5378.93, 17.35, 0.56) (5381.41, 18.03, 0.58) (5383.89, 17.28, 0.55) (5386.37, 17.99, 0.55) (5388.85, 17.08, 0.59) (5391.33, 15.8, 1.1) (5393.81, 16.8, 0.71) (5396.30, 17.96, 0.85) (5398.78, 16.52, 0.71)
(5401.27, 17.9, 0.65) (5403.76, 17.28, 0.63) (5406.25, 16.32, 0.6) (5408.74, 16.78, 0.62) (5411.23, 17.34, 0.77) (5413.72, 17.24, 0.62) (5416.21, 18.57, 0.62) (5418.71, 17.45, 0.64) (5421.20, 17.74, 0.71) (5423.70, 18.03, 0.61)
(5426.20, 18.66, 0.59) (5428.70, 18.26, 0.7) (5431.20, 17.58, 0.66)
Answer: 0.1 angstroms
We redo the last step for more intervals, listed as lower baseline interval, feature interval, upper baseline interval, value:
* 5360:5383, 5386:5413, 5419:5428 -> 0.9 angstroms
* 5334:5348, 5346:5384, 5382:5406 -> -0.6 angstroms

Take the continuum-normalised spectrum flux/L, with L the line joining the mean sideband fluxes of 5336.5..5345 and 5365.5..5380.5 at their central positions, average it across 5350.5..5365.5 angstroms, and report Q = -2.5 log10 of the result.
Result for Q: -0.03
